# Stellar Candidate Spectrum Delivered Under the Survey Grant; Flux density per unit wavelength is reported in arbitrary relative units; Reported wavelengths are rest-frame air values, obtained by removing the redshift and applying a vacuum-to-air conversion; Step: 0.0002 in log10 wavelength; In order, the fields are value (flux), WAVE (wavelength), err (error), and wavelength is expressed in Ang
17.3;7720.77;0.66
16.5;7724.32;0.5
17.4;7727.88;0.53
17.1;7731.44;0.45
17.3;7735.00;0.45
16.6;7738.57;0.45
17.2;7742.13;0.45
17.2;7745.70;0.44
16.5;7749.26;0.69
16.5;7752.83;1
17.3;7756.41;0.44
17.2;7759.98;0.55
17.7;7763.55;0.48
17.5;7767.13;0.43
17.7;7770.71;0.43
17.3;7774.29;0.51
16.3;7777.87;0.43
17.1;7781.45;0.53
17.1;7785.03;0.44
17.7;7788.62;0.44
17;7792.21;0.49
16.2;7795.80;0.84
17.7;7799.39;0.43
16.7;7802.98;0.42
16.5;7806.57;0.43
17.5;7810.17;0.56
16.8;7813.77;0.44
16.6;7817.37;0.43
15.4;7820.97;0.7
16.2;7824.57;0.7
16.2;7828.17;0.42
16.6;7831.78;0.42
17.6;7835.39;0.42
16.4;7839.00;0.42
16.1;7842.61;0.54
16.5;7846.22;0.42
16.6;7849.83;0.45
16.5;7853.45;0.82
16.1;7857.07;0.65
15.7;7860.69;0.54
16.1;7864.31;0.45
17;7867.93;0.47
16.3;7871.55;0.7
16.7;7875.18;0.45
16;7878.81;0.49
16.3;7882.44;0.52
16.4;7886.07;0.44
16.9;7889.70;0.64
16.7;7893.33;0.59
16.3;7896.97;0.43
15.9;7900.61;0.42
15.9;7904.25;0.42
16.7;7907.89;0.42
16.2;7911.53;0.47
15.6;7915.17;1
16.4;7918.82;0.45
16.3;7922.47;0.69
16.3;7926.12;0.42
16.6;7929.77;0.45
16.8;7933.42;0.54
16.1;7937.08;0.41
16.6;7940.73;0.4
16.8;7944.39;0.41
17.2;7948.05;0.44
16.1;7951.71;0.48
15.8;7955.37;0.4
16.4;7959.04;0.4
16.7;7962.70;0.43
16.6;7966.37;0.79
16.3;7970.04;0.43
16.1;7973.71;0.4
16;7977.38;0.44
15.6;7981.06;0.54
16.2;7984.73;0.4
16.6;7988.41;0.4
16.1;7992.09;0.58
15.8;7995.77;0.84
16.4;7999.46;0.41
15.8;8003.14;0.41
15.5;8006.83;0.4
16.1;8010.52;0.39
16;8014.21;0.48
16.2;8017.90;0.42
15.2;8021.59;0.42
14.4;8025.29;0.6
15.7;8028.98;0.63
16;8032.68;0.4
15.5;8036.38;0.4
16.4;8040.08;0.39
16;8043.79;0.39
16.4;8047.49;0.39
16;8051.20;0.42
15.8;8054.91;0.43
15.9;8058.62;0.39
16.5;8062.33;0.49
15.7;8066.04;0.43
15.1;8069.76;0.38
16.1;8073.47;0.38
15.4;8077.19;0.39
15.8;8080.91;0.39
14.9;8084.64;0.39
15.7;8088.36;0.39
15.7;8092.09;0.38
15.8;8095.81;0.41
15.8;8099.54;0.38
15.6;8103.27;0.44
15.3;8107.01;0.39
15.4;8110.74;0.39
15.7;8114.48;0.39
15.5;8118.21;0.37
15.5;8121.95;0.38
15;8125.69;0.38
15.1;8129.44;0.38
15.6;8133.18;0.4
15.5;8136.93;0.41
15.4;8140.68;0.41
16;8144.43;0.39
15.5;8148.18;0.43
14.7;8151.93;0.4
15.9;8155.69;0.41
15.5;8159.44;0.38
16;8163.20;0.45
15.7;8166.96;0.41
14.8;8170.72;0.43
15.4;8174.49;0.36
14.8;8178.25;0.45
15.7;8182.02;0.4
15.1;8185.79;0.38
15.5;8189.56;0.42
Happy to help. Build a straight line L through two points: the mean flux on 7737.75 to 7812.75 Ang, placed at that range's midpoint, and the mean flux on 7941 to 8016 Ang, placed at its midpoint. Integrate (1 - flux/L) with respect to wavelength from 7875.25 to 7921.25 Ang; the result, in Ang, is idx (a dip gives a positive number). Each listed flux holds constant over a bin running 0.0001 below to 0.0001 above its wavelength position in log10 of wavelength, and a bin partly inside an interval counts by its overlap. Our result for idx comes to 0.7 Ang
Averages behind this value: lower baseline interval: 17.1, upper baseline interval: 16.2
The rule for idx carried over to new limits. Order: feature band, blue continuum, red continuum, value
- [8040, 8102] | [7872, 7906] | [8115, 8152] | -0.57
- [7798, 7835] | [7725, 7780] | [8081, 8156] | 0.39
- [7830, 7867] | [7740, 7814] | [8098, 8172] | 0.73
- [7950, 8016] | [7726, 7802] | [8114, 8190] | 0.17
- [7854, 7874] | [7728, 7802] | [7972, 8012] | 0.44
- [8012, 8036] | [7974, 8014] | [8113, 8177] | 0.47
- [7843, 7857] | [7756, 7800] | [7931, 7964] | 0.39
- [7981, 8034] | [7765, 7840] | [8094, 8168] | 0.61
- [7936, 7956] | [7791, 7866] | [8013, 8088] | -0.46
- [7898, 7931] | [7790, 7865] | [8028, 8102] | 0.13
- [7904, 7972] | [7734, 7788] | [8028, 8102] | -0.20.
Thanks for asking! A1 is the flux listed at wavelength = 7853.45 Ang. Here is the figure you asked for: 16.5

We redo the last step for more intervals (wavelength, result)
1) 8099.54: 15.8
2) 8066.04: 15.7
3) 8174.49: 15.4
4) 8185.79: 15.1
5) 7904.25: 15.9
